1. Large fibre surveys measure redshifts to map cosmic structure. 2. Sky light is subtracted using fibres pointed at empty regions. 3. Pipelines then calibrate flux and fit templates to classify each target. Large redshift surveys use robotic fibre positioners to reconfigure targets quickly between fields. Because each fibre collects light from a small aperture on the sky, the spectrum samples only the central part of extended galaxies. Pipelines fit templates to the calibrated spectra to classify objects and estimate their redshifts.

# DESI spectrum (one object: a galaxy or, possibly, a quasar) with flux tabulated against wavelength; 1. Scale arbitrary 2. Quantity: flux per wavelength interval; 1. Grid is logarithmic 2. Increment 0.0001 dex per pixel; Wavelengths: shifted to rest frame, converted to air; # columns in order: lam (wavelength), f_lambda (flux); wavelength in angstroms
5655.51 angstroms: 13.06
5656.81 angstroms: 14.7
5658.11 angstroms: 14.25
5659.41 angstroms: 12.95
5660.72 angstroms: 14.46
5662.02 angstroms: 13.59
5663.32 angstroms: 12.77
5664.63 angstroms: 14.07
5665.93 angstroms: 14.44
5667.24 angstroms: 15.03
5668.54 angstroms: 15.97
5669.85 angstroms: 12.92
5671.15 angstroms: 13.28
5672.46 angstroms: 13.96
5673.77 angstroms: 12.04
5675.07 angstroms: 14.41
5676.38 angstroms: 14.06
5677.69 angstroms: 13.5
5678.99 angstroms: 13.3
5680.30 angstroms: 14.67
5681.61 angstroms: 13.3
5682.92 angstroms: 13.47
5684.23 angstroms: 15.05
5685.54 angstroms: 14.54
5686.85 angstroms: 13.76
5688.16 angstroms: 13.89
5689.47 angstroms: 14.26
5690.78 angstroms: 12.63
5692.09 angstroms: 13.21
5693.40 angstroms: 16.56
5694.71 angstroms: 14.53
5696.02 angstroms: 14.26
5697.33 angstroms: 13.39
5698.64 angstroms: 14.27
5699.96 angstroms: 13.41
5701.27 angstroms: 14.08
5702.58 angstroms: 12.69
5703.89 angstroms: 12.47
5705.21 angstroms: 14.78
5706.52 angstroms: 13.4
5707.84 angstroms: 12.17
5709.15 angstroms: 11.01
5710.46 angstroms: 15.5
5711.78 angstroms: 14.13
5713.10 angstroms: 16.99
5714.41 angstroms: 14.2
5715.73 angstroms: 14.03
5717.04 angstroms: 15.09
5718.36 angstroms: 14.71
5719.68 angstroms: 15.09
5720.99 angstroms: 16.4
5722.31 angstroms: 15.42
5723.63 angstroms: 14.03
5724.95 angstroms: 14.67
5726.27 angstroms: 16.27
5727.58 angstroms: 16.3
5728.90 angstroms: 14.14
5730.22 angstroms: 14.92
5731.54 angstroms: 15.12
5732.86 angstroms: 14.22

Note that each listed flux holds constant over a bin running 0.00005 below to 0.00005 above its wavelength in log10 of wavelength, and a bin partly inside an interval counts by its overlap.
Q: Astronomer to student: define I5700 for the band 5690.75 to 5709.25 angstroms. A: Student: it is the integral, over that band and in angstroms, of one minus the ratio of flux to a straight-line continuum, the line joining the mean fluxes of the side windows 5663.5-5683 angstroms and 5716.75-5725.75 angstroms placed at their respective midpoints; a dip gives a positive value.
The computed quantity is 1.1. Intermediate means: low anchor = 13.9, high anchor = 15.1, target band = 13.6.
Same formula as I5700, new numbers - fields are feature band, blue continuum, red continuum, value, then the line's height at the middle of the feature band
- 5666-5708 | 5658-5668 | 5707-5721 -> 0.8 angstroms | 14.2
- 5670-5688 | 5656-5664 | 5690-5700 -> 0.2 angstroms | 13.9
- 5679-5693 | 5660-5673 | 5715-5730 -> 0.5 angstroms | 14.4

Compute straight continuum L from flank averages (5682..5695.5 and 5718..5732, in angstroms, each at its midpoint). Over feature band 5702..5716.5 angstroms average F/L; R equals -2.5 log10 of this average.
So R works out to 0.07 mag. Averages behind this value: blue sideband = 14.2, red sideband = 15.2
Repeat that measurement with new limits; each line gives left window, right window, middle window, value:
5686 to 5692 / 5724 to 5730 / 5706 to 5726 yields 0.02 mag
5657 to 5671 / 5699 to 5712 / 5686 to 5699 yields -0.04 mag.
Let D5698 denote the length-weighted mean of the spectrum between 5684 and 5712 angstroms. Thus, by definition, 13.8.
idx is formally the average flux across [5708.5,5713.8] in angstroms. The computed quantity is 14.4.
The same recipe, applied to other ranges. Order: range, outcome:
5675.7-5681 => 13.9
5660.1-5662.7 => 14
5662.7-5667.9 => 14.1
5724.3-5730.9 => 15.3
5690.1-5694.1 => 14.1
